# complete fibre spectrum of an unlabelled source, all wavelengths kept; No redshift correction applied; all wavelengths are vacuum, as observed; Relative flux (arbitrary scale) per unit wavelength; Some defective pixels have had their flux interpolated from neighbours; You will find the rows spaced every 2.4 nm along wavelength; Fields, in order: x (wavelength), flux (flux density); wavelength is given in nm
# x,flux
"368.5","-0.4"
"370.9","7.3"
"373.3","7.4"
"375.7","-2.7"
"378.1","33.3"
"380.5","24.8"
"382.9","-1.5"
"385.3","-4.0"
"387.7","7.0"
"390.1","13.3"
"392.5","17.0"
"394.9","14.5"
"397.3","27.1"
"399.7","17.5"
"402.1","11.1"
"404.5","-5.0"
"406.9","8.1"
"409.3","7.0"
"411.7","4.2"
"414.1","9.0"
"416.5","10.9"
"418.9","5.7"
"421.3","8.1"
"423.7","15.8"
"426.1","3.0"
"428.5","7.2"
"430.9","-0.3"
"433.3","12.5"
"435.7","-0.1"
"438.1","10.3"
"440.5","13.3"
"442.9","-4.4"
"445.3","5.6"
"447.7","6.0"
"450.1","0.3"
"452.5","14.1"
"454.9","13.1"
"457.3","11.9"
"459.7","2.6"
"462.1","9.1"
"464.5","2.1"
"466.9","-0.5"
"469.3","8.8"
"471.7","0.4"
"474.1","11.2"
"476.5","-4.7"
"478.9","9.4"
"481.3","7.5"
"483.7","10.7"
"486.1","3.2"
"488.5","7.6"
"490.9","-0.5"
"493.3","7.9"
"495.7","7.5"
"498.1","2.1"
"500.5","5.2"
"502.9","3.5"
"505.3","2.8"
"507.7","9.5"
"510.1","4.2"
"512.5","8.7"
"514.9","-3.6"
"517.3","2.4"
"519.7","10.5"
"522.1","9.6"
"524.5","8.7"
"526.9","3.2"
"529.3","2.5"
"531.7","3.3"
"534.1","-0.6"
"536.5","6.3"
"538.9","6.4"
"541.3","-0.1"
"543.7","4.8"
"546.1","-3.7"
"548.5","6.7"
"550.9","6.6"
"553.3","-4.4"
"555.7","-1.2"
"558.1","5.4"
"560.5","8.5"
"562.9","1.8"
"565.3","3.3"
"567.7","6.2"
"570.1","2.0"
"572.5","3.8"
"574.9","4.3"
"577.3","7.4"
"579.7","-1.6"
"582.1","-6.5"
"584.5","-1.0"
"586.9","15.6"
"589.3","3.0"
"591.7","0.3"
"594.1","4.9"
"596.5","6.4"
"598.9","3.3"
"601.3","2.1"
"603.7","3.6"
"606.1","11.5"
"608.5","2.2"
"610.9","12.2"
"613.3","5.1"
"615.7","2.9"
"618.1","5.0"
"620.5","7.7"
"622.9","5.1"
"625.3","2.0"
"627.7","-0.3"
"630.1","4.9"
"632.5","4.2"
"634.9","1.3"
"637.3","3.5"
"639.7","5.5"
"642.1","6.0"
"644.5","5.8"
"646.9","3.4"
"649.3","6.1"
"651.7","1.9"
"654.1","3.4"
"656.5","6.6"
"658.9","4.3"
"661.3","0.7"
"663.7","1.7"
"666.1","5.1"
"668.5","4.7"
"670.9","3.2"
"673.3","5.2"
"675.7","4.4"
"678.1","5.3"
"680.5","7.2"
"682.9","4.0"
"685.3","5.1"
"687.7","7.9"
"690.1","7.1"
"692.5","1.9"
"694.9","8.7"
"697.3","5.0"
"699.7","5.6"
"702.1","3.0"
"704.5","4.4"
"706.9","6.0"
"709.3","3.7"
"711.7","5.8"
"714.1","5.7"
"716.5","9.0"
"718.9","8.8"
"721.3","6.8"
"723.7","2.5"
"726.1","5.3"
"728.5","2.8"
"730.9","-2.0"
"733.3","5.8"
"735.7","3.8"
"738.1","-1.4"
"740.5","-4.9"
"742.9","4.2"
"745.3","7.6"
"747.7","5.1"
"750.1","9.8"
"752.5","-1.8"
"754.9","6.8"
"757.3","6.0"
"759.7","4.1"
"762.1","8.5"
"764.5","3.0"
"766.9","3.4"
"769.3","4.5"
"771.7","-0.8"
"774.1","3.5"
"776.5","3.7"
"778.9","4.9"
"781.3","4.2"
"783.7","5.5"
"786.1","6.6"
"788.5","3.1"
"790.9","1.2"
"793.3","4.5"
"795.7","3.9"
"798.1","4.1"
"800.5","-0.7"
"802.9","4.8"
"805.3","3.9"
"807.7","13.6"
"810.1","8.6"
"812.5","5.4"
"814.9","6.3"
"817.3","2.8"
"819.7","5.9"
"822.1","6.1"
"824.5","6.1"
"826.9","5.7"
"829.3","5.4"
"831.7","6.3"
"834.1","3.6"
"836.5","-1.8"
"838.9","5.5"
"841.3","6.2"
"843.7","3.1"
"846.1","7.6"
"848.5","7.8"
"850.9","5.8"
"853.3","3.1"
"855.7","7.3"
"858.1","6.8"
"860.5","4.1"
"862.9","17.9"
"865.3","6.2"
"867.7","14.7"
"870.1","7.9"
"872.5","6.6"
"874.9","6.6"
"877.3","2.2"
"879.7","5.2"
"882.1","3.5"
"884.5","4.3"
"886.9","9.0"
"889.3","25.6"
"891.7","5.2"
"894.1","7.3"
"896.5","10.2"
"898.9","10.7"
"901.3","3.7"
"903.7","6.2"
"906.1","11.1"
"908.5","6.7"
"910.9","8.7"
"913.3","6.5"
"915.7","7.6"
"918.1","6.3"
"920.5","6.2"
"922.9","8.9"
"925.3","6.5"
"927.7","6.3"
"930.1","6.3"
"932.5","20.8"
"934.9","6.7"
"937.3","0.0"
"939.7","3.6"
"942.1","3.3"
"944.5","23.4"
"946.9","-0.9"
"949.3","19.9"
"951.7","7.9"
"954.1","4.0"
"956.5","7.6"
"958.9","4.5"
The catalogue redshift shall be 1.17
